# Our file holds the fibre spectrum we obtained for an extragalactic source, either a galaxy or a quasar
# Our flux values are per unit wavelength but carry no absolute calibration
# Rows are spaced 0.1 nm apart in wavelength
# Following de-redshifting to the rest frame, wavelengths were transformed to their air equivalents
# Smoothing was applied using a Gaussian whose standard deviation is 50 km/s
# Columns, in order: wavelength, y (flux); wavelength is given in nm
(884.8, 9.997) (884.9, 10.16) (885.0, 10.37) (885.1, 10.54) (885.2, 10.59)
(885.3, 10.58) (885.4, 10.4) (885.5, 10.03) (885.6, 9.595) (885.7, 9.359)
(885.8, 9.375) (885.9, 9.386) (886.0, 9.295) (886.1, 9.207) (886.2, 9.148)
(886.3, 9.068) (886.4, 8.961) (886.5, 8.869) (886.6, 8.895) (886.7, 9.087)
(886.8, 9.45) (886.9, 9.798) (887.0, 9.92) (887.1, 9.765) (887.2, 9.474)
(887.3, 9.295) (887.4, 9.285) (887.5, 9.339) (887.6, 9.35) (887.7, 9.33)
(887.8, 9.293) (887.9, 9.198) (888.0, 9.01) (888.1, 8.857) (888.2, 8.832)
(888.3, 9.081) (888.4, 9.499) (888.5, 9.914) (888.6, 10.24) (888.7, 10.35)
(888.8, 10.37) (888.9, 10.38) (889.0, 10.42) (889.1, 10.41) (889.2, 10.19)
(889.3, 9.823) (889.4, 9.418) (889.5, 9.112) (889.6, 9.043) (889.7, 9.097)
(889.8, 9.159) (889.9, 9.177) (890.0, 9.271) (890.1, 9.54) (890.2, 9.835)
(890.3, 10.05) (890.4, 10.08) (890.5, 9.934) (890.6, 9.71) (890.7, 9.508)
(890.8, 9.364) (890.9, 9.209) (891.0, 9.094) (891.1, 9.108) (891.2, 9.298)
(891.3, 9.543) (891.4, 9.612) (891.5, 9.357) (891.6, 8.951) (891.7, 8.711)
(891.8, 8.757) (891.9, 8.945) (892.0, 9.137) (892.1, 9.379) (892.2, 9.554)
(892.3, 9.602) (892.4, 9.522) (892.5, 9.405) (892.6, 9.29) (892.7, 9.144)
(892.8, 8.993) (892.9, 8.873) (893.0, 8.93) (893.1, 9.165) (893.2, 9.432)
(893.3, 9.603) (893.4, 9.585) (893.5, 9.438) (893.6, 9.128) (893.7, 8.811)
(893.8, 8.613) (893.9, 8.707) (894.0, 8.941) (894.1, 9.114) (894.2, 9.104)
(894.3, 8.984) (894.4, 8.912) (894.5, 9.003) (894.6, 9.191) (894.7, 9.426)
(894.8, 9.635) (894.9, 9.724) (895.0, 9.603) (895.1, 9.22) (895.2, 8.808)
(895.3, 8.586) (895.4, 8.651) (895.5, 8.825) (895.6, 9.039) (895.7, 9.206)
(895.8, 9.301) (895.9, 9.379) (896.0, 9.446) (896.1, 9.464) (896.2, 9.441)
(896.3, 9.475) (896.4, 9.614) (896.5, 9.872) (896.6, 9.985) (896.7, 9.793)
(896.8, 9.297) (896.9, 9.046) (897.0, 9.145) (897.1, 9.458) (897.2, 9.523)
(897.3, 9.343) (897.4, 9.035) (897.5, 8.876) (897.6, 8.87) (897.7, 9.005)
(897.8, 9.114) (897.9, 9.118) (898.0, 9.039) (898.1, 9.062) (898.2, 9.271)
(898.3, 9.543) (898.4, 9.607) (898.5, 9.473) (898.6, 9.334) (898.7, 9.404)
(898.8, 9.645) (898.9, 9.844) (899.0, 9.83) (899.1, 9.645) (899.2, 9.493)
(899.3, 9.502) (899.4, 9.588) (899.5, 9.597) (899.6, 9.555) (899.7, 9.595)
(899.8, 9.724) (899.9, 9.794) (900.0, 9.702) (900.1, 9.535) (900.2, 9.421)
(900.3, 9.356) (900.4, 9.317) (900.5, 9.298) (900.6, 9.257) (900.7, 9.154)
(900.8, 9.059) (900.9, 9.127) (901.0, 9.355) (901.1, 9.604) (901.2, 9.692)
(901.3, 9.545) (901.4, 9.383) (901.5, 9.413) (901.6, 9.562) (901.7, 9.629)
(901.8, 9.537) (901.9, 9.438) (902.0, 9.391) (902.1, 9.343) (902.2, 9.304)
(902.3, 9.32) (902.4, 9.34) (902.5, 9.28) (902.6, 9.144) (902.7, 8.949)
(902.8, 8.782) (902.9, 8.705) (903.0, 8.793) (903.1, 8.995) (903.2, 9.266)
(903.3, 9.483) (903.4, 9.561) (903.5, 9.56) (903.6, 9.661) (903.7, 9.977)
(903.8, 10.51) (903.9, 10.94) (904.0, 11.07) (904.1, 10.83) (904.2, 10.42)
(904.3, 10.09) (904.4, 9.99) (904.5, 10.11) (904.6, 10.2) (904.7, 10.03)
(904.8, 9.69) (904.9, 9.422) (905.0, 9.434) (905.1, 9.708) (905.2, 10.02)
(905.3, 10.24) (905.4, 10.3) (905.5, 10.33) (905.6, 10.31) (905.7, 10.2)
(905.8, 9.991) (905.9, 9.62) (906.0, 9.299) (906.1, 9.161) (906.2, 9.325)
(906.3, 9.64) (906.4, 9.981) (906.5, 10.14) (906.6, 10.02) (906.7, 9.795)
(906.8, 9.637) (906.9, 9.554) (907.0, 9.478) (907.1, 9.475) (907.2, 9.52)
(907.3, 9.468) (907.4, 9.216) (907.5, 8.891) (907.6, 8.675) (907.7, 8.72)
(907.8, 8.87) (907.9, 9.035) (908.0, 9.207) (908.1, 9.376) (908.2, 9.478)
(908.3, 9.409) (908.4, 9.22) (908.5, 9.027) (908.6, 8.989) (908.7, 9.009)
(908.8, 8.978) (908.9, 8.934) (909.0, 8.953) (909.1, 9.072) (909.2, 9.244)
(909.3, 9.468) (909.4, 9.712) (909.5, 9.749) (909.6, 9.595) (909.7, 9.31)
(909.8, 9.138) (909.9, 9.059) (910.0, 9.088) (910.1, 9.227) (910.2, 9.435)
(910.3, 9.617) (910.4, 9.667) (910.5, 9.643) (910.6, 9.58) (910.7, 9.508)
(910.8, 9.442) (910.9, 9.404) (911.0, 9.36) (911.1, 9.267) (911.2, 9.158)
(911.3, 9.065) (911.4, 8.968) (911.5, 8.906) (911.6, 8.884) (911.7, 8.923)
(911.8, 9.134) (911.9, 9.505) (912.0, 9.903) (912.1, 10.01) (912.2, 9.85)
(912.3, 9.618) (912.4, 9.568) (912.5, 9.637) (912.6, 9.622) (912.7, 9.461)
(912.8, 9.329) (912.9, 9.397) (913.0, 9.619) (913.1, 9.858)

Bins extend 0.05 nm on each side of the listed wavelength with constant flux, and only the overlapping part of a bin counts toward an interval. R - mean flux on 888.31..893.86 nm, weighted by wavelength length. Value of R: 9.45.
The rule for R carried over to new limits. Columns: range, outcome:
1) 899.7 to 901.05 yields 9.4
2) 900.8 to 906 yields 9.69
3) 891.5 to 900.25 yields 9.29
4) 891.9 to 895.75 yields 9.16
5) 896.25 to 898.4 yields 9.32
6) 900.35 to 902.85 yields 9.33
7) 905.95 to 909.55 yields 9.33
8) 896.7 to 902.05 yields 9.4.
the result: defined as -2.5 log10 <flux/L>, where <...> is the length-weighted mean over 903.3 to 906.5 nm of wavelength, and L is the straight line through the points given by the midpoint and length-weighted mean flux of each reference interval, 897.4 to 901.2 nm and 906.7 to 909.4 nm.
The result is -0.08 mag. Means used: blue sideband 9.4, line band 9.98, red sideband 9.21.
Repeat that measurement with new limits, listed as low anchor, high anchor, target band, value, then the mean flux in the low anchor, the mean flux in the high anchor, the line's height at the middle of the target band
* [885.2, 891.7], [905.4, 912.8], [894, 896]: 0.04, 9.51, 9.41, 9.48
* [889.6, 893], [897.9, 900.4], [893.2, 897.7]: 0.02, 9.33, 9.51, 9.43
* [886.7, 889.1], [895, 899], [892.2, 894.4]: 0.03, 9.59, 9.3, 9.42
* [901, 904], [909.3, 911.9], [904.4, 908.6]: -0.02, 9.48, 9.32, 9.4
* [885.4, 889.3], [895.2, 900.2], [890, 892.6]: 0.01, 9.52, 9.38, 9.47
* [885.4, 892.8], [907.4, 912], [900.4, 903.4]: 0.00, 9.44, 9.23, 9.31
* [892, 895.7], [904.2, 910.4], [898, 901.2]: -0.02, 9.17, 9.51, 9.31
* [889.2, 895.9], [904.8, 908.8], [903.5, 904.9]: -0.08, 9.25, 9.51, 9.47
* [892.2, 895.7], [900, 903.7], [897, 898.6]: 0.00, 9.15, 9.34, 9.24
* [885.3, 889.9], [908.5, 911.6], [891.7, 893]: 0.03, 9.51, 9.27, 9.46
